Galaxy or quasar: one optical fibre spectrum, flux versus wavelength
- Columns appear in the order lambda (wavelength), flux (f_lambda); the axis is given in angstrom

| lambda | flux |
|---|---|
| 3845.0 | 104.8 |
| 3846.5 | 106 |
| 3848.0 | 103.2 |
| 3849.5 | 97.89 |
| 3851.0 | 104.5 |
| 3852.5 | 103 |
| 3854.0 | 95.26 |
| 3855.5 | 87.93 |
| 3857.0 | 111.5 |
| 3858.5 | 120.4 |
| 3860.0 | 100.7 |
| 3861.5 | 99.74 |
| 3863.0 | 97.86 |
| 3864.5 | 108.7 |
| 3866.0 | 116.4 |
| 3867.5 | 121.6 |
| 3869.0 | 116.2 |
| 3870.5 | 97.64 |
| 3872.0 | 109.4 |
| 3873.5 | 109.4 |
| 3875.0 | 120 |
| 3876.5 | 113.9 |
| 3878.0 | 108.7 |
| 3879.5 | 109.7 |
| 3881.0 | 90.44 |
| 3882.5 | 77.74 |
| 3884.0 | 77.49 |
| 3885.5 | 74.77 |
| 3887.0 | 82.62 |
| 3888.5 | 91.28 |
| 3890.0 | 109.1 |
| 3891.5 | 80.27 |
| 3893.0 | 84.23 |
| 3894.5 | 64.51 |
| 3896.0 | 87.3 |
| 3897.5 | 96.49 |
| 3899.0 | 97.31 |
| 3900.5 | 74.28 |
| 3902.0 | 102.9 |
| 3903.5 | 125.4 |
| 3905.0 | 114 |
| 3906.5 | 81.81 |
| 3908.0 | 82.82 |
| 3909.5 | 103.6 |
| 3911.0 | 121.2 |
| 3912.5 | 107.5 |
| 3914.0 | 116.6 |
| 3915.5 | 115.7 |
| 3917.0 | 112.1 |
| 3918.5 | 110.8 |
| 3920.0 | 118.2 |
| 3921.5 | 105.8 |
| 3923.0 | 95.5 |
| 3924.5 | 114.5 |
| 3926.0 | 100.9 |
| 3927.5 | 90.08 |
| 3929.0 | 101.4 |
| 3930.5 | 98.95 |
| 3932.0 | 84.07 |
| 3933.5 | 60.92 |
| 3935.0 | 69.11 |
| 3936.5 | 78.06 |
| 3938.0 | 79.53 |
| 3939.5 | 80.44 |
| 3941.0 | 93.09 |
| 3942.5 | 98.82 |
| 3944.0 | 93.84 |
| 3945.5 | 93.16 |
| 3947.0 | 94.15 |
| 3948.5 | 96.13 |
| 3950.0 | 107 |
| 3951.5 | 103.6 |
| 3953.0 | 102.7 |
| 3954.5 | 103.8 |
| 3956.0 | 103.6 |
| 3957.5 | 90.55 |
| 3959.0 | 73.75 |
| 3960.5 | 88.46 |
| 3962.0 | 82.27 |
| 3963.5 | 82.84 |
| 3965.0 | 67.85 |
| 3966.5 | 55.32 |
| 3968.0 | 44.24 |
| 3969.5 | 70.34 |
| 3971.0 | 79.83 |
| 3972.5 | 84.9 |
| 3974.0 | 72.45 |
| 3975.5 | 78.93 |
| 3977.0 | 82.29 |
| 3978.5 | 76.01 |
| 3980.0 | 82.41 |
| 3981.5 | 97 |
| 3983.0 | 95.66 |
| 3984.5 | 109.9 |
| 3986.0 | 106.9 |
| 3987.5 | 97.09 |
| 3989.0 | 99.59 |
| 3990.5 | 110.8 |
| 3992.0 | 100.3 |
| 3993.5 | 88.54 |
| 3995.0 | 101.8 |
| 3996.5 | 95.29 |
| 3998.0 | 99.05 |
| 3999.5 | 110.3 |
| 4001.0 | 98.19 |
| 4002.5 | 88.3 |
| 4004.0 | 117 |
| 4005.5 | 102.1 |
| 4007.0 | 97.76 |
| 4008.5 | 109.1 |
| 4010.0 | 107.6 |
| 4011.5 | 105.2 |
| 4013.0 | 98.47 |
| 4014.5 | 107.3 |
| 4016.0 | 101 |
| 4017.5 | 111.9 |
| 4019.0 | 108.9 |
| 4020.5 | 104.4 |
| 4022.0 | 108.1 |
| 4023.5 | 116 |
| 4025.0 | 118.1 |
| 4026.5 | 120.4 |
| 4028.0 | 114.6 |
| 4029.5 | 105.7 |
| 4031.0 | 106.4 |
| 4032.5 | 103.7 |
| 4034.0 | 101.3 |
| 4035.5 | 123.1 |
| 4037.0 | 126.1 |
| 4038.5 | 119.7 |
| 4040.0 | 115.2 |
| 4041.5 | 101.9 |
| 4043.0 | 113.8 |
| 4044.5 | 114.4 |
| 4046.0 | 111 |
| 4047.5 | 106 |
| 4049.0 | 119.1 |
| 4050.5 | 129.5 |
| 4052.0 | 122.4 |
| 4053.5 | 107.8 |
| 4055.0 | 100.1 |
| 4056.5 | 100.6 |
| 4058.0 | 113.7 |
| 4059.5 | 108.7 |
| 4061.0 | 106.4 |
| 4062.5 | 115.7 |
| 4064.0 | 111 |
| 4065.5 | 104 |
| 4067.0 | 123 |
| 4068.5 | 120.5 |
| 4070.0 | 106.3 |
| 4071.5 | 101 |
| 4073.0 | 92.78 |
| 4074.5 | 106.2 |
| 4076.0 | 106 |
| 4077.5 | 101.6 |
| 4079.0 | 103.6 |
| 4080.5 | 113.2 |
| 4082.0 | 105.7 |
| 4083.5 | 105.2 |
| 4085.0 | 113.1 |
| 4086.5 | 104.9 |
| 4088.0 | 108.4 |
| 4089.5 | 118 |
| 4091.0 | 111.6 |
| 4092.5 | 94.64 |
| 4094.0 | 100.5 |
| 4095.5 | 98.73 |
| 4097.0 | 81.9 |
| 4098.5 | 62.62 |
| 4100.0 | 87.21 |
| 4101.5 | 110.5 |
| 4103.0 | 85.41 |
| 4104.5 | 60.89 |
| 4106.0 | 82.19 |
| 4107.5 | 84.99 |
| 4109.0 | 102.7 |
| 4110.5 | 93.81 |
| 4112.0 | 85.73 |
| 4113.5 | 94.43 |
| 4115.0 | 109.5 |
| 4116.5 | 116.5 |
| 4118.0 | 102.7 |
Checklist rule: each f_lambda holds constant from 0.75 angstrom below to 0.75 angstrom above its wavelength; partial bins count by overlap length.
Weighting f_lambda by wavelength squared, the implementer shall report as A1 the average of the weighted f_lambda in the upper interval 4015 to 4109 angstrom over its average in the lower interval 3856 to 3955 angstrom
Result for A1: 1.2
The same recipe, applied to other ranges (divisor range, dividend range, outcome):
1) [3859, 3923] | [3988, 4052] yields 1.14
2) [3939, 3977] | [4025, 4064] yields 1.37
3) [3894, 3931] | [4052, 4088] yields 1.14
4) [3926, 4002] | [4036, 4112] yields 1.24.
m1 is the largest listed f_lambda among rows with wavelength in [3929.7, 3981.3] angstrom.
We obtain 107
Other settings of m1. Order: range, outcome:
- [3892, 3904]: 125.4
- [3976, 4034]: 120.4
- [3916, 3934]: 118.2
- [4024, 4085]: 129.5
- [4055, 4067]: 123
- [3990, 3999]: 110.8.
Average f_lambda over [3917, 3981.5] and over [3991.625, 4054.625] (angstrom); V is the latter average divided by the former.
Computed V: 1.2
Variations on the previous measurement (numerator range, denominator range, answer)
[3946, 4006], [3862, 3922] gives 0.90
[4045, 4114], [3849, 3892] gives 1.01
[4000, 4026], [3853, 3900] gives 1.08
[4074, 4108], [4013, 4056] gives 0.87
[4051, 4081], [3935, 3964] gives 1.19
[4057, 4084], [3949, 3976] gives 1.30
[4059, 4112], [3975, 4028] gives 0.99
